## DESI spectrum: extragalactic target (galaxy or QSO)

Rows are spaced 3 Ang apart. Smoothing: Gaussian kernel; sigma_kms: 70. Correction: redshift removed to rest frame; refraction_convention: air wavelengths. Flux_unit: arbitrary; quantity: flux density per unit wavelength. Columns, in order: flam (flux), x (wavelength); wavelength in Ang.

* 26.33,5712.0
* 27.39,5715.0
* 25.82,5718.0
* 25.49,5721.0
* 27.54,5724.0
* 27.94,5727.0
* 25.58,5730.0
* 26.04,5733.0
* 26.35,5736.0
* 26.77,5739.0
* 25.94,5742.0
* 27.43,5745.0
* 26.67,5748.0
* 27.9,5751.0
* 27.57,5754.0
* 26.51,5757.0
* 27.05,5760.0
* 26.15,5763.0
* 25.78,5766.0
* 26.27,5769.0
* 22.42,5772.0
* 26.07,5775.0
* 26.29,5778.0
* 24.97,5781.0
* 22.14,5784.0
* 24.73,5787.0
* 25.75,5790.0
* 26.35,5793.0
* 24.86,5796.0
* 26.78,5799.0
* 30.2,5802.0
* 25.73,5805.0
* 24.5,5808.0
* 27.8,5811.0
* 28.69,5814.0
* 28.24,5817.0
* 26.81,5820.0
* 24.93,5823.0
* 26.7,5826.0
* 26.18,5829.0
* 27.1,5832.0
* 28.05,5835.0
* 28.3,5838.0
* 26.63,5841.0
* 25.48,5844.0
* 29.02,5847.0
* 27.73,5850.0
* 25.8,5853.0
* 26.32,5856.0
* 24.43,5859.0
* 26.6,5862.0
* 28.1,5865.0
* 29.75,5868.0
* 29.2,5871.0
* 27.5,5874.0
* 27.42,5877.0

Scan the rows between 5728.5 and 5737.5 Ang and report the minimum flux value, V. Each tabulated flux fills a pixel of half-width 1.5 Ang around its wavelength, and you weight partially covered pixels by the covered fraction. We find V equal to 25.58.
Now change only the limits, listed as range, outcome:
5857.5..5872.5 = 24.43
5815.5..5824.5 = 24.93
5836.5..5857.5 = 25.48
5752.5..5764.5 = 26.15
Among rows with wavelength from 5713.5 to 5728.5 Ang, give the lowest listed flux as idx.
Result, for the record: 25.49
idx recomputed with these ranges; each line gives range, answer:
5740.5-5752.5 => 25.94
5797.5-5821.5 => 24.5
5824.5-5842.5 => 26.18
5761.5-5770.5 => 25.78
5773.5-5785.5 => 22.14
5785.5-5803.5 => 24.73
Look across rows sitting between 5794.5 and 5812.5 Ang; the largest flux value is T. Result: 30.2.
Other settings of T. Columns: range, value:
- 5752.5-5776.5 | 27.57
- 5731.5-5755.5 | 27.9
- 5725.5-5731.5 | 27.94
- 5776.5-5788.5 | 26.29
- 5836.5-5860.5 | 29.02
